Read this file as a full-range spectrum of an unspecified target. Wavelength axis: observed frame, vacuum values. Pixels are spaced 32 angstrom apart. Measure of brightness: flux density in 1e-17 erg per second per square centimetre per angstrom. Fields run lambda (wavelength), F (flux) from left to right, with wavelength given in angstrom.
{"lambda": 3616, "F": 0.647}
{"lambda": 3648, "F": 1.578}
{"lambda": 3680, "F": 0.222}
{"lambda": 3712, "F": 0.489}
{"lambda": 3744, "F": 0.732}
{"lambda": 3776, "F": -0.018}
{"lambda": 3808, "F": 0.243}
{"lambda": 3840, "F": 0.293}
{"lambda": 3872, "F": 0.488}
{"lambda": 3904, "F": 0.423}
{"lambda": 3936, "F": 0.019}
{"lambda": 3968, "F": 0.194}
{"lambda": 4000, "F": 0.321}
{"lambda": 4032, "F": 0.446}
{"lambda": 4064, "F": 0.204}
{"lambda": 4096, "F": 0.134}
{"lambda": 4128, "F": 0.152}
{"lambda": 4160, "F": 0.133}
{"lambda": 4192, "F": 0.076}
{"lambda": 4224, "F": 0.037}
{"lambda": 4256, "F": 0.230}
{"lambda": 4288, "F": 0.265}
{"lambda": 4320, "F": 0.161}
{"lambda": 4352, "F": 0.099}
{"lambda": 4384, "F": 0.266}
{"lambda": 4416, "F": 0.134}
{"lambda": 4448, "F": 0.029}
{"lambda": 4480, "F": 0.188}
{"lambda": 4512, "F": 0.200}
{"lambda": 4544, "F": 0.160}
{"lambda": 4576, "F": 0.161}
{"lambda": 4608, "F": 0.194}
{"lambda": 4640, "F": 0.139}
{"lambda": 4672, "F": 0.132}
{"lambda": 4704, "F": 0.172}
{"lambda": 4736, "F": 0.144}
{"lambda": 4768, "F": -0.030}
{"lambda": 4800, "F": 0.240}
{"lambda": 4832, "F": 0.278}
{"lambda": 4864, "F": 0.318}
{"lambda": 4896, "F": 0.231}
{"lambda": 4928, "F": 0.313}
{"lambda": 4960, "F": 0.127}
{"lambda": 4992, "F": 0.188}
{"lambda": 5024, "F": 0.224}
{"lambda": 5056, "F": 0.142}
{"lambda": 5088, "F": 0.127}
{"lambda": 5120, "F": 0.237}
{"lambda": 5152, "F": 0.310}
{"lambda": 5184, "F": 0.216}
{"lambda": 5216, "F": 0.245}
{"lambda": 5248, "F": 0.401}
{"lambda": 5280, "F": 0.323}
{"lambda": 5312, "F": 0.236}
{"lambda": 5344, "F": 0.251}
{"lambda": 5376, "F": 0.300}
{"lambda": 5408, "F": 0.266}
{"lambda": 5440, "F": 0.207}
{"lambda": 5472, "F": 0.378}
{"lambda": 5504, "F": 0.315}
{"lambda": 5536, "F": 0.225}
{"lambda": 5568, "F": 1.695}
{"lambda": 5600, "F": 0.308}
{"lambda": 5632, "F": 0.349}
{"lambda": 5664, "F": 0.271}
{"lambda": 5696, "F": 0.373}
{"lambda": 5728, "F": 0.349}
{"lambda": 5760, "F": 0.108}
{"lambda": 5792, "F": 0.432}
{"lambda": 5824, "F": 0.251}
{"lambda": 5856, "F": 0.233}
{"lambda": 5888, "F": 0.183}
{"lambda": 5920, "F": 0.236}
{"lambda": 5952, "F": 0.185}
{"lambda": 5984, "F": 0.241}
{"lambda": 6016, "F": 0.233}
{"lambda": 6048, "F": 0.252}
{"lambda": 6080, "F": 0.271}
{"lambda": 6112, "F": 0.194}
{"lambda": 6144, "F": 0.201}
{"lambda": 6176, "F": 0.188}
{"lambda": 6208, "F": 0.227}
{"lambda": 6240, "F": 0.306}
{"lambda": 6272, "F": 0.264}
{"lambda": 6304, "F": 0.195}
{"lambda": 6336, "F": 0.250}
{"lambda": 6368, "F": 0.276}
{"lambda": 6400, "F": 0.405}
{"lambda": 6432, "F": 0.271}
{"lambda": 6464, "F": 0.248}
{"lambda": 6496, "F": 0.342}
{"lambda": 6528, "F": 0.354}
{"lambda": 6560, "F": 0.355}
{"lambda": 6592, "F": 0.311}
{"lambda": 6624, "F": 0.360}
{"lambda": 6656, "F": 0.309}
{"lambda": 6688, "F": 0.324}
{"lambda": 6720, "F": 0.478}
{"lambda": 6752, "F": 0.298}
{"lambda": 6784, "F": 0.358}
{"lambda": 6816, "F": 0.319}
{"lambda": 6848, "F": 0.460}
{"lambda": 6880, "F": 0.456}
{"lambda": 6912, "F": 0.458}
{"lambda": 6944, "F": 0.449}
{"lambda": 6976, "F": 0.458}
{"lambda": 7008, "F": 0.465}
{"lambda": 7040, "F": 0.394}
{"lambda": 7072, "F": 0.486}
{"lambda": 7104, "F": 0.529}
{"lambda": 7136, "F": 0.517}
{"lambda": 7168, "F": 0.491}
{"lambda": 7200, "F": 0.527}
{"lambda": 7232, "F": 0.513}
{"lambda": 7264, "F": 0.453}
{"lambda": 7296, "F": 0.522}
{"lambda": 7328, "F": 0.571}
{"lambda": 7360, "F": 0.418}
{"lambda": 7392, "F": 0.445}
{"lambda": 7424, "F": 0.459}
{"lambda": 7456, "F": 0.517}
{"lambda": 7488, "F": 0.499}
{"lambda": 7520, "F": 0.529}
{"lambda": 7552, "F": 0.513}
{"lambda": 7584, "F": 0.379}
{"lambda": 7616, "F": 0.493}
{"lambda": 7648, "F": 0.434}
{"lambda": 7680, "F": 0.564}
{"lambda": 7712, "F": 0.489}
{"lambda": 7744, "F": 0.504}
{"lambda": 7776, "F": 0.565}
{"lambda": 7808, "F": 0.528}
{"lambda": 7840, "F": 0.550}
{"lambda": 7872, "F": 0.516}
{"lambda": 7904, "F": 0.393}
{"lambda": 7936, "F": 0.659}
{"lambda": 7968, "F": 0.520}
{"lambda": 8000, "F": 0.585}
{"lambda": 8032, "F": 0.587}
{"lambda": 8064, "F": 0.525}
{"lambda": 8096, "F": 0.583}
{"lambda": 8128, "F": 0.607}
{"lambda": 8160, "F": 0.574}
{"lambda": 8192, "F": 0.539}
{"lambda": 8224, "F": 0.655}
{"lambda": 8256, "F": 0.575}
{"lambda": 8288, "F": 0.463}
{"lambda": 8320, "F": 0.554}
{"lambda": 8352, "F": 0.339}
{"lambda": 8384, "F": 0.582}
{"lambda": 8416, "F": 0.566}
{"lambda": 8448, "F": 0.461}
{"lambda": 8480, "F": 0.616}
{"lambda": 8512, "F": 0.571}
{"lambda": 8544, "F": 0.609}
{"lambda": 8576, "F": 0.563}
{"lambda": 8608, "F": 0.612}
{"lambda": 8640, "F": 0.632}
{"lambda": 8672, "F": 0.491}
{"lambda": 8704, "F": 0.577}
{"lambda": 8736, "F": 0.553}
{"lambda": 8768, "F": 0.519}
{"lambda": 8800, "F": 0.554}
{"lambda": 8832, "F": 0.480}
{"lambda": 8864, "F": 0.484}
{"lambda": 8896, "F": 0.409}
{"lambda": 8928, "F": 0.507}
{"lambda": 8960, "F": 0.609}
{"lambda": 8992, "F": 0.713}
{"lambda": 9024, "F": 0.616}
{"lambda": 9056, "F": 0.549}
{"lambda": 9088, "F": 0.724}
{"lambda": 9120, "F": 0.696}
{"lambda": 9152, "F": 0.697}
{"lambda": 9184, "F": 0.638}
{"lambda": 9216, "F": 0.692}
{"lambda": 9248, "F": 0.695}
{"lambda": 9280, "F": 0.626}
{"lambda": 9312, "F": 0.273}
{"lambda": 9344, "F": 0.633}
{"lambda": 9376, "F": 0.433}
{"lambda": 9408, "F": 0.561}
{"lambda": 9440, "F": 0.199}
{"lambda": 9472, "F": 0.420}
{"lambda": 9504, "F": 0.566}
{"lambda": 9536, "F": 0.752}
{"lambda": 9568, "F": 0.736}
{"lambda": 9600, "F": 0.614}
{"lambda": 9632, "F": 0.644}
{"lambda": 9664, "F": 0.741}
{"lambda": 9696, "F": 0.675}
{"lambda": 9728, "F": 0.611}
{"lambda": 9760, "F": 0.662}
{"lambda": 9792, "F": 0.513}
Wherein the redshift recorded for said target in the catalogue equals 0.72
